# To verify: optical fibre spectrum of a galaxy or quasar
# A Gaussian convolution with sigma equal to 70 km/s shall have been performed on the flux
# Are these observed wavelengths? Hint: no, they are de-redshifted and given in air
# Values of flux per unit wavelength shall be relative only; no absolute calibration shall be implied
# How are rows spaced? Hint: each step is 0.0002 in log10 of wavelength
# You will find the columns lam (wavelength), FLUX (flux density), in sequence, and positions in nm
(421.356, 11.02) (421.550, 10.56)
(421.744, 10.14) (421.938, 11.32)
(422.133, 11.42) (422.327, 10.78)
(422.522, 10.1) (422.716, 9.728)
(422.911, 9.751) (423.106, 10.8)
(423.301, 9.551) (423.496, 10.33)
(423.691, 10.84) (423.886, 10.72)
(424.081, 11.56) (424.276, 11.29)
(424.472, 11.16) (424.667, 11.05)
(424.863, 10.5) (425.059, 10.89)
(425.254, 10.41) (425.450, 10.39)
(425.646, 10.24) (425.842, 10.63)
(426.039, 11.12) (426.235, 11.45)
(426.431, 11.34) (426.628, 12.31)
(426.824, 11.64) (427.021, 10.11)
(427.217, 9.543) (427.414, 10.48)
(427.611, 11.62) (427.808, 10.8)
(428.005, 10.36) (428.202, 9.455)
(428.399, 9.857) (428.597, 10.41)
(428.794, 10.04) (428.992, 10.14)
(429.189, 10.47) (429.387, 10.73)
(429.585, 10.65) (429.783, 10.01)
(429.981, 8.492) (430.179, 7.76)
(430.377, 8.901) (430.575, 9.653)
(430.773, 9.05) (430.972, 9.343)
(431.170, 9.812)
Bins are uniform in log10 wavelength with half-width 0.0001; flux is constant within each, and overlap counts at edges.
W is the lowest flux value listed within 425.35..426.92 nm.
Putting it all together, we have 10.24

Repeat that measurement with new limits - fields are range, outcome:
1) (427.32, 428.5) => 9.455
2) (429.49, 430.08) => 8.492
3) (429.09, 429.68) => 10.47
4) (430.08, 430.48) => 7.76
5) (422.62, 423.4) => 9.551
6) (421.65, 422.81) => 9.728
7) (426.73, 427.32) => 9.543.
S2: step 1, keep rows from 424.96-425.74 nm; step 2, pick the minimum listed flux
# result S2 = 10.24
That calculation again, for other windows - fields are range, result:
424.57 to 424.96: 10.5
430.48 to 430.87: 9.05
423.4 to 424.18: 10.33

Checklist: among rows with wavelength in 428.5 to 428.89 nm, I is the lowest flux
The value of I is 10.04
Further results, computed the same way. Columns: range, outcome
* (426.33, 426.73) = 11.34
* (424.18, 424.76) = 11.05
